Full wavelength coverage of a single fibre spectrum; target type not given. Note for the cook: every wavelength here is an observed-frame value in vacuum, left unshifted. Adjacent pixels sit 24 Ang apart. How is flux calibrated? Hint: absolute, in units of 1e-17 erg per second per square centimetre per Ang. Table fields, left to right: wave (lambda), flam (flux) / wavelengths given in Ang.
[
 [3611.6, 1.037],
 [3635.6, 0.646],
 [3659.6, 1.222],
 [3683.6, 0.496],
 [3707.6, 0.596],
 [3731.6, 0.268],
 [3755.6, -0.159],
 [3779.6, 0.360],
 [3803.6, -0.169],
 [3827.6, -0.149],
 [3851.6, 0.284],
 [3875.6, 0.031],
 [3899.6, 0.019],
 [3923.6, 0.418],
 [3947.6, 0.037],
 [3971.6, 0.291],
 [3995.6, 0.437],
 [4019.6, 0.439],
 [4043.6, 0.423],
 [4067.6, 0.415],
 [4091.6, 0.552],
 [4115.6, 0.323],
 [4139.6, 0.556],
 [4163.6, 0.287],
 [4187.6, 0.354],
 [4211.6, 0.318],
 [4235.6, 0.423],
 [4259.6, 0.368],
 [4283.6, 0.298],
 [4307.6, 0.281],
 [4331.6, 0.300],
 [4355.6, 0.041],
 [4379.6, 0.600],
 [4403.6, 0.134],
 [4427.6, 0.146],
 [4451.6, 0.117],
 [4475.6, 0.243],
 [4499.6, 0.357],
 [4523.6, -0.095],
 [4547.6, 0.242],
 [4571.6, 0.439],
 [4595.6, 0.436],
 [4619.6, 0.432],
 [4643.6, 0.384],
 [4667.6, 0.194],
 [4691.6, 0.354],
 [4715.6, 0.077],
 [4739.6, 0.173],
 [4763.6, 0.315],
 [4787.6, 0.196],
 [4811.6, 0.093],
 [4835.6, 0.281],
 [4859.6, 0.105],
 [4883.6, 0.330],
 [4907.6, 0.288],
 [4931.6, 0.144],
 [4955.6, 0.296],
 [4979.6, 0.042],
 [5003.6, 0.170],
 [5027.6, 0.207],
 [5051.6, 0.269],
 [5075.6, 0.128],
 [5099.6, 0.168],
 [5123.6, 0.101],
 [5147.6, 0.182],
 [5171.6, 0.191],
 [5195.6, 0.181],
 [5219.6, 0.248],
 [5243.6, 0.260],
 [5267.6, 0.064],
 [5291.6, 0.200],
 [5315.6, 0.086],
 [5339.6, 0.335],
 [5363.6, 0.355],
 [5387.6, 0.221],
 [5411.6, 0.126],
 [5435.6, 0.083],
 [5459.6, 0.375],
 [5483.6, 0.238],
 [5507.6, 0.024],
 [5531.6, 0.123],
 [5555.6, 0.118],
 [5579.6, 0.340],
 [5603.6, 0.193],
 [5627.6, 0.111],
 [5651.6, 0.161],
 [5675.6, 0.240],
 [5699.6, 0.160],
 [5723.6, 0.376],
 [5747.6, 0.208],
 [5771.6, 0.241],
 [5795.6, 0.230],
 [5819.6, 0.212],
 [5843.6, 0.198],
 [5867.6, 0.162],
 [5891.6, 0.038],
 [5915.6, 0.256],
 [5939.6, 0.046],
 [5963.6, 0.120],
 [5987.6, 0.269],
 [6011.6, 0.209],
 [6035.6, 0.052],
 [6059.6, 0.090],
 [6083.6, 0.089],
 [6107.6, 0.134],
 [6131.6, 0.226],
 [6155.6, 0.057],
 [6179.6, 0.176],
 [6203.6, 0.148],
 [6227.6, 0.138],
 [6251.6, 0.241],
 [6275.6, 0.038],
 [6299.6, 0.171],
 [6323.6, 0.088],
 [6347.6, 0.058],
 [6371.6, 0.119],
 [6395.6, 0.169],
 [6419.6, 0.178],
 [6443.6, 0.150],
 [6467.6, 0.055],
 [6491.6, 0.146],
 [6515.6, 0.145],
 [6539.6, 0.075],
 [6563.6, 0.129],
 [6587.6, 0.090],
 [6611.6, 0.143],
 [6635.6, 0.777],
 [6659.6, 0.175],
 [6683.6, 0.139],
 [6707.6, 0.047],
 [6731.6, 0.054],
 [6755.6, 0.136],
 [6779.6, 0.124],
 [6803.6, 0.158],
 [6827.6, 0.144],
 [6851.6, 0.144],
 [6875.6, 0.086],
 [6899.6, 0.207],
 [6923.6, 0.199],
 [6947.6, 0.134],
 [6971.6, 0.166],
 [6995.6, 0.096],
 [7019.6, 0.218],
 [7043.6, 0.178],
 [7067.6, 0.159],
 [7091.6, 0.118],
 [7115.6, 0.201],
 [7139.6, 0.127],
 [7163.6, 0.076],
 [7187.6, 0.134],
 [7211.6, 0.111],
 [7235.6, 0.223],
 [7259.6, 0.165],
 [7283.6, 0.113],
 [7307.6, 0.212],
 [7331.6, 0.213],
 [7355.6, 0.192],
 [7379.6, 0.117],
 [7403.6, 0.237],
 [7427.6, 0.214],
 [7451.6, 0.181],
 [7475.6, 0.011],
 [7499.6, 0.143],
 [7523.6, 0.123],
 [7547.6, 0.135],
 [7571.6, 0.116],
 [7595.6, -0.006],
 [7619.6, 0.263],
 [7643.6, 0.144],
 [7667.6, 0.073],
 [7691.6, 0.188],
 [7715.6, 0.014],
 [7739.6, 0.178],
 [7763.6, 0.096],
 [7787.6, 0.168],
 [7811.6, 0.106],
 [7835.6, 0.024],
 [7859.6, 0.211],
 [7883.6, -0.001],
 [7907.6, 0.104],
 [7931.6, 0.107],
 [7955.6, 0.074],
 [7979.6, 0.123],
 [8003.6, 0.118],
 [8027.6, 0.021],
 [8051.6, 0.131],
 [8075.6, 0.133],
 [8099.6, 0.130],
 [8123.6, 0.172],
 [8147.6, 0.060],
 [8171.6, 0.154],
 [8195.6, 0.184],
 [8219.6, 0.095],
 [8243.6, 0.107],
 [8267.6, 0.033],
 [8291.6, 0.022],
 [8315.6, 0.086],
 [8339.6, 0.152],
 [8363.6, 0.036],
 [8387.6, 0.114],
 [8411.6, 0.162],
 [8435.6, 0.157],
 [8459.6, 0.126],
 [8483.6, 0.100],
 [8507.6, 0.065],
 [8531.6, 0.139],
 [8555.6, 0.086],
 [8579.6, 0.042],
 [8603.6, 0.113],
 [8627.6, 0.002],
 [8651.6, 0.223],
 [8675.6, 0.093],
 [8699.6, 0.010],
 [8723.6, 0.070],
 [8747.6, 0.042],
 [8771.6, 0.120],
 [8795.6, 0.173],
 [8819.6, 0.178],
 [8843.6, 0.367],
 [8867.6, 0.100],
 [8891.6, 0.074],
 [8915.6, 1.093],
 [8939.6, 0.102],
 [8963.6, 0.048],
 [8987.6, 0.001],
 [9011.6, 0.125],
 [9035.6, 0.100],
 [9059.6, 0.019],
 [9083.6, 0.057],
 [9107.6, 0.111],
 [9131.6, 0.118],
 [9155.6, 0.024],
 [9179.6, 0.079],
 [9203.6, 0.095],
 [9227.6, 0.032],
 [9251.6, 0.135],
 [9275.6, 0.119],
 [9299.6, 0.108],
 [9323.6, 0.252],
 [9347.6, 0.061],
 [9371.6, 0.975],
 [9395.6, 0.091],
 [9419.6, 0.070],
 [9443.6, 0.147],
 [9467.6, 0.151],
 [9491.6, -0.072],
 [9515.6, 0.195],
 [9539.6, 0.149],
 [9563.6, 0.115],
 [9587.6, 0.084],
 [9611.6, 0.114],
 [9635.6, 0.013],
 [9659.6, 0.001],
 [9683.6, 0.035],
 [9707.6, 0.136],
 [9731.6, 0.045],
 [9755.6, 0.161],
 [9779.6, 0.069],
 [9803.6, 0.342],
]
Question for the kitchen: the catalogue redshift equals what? 0.781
